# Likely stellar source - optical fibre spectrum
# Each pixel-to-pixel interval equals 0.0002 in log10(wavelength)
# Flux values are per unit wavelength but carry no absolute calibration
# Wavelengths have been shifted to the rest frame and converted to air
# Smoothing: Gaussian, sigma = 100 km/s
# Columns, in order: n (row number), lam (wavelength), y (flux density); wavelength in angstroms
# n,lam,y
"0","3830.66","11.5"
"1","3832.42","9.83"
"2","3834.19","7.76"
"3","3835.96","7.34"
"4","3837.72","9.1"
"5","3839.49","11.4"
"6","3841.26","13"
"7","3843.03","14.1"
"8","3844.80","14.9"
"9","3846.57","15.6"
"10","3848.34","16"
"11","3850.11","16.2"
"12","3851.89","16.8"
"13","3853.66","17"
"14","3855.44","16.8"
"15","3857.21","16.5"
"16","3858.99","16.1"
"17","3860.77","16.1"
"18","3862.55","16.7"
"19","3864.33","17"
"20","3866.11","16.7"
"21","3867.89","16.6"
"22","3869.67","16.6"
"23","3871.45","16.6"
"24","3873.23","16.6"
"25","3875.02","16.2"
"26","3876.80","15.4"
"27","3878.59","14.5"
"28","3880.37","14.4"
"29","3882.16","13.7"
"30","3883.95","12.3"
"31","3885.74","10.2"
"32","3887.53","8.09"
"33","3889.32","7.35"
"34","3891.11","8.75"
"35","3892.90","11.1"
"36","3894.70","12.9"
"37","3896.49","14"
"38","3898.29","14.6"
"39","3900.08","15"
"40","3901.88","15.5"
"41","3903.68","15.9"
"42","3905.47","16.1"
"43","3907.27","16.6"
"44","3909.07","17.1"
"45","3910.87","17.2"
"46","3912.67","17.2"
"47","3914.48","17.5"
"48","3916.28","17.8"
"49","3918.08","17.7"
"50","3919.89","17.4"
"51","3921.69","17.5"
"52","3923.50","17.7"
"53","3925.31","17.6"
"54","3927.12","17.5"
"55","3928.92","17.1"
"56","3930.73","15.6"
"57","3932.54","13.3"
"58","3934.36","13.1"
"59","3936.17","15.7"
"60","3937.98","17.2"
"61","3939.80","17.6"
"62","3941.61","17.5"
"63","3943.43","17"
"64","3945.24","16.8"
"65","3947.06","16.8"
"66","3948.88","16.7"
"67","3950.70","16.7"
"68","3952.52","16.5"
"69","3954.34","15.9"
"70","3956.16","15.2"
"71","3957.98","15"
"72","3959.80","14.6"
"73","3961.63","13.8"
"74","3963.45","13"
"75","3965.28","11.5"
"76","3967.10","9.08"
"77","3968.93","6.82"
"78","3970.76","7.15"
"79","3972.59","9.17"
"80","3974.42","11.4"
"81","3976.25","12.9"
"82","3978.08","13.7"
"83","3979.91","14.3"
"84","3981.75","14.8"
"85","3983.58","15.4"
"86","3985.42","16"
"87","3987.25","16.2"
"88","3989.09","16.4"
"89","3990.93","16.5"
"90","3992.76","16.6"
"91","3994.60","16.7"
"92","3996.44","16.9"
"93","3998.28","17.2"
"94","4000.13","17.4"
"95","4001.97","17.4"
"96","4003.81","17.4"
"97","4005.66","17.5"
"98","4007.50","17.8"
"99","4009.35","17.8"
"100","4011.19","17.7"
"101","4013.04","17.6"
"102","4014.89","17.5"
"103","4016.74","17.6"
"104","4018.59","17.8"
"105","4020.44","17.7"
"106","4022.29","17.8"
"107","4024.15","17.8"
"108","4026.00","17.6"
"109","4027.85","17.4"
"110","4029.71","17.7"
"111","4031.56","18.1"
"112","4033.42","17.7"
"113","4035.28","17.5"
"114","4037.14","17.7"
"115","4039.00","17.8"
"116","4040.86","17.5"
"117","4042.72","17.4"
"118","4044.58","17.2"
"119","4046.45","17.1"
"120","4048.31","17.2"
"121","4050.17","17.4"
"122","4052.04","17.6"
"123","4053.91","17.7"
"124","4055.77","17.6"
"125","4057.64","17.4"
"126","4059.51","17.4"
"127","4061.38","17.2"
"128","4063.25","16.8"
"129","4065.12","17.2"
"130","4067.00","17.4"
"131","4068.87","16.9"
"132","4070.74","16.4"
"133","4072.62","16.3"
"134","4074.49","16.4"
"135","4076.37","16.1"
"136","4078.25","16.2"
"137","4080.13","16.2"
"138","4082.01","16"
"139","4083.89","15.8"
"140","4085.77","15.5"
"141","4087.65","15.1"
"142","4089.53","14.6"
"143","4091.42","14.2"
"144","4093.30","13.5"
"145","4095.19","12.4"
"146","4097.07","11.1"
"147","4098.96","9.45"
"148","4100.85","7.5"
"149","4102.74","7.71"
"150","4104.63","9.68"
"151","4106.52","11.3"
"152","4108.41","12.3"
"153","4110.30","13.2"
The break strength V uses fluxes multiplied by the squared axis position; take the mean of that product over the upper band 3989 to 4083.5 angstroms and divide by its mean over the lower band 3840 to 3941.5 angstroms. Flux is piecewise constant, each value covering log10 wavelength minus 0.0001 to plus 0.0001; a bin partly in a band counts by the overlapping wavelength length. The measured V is 1.21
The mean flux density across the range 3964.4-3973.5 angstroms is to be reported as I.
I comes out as 8.73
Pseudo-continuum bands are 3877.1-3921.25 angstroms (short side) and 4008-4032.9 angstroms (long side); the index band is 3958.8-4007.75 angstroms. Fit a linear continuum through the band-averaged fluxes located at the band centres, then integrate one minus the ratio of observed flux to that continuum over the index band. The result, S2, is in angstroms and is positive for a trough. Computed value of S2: 7.1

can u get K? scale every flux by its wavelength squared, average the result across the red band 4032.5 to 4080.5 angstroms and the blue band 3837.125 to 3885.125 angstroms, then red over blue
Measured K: 1.2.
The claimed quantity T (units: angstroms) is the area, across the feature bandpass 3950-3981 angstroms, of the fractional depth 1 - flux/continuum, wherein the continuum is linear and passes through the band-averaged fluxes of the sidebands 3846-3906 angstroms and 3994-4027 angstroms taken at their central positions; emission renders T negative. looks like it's 7.1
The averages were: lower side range 14.7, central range 12.7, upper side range 17.5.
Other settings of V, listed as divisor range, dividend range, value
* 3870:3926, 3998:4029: 1.25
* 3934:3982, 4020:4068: 1.30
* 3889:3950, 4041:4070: 1.17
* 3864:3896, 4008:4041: 1.41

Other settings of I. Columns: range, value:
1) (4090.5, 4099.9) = 12.1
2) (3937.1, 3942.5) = 17.4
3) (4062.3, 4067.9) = 17.1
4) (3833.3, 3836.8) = 7.54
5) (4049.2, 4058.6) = 17.5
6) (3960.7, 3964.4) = 13.4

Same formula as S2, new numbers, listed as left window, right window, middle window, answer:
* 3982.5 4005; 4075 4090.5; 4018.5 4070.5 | -4.4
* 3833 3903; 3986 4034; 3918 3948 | -2.1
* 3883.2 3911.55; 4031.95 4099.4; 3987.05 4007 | -2.6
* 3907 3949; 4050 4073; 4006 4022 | -0.6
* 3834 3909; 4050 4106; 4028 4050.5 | -4.1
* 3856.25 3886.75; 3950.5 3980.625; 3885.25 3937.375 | -3.0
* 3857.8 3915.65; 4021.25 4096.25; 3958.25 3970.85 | 3.5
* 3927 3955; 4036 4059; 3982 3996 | 0.5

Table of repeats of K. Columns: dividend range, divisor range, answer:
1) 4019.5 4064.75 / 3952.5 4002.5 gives 1.28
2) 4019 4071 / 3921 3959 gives 1.12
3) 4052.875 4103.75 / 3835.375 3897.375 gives 1.18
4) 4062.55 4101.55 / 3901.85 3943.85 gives 0.96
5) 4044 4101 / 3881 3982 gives 1.17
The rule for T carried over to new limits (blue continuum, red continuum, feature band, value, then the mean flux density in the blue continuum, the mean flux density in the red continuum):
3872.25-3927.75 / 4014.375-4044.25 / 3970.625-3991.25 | 3.5 angstroms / 14.9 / 17.7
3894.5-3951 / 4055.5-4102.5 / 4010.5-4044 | -4.6 angstroms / 16.4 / 15.1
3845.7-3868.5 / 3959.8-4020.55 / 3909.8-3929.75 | -2.1 angstroms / 16.5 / 15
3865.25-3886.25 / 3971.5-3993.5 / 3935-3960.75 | -3.0 angstroms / 15.1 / 14.4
